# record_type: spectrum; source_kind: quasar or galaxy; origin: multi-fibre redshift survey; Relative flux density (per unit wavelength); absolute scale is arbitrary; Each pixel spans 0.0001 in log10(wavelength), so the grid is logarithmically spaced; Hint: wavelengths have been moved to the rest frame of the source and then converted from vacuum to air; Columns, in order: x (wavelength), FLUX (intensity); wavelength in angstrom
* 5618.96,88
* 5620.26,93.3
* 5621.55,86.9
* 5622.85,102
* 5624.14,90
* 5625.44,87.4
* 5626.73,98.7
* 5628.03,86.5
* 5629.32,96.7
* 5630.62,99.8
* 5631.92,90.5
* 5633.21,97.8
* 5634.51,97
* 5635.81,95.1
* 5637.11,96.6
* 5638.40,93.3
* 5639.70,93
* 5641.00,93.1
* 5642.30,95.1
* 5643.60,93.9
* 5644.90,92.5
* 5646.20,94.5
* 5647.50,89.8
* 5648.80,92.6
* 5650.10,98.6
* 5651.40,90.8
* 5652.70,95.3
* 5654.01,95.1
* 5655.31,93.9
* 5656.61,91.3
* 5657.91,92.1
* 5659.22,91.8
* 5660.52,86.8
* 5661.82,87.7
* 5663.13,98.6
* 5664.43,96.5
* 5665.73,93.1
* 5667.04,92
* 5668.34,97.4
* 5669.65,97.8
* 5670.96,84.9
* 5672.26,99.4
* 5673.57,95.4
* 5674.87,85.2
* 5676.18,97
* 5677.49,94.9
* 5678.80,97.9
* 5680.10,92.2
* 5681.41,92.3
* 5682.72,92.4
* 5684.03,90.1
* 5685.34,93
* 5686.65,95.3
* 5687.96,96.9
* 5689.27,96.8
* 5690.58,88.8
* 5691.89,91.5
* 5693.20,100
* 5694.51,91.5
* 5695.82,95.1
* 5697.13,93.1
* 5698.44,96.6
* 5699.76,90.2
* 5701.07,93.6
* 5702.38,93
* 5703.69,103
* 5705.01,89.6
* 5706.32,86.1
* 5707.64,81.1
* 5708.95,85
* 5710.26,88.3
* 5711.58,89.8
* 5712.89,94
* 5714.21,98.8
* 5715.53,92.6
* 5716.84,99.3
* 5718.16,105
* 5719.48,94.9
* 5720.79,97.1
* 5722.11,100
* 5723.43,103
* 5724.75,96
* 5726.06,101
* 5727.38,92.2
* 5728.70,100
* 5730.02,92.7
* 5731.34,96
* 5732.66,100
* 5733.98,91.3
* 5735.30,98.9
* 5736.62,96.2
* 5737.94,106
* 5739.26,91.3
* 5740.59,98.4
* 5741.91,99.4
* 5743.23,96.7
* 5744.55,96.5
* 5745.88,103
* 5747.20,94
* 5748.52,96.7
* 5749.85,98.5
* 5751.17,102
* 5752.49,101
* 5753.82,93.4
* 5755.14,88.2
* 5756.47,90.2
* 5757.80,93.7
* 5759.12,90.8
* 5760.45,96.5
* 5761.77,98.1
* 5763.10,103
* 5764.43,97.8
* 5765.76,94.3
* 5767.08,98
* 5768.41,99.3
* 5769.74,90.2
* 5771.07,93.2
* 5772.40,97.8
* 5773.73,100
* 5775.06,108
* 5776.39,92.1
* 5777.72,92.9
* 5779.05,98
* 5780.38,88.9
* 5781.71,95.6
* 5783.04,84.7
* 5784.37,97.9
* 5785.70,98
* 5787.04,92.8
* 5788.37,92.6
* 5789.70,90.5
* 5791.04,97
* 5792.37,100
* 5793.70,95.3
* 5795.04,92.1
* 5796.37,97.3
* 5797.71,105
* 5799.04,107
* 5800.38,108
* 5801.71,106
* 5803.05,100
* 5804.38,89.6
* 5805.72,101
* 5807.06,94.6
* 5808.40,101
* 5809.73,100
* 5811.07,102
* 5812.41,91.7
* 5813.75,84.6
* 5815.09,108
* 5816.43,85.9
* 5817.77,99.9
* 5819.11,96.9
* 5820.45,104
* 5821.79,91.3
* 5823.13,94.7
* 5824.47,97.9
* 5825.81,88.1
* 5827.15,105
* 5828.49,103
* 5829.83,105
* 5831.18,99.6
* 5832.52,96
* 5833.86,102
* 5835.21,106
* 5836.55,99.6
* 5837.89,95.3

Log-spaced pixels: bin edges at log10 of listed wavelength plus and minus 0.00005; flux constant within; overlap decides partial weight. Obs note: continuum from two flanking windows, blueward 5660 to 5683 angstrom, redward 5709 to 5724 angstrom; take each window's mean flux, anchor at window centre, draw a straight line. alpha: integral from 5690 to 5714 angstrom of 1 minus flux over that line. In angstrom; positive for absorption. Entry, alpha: 0.9 angstrom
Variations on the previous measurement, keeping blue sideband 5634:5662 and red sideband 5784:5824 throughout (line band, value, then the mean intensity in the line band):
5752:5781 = 0.2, 95.7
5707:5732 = 0.0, 95.1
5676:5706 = 0.1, 94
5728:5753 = -0.5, 97.8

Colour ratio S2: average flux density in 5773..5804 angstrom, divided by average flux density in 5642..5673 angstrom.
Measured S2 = 1.0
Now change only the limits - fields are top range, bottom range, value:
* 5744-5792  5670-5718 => 1.03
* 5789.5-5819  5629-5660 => 1.04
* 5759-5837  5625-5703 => 1.04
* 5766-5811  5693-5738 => 1.02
